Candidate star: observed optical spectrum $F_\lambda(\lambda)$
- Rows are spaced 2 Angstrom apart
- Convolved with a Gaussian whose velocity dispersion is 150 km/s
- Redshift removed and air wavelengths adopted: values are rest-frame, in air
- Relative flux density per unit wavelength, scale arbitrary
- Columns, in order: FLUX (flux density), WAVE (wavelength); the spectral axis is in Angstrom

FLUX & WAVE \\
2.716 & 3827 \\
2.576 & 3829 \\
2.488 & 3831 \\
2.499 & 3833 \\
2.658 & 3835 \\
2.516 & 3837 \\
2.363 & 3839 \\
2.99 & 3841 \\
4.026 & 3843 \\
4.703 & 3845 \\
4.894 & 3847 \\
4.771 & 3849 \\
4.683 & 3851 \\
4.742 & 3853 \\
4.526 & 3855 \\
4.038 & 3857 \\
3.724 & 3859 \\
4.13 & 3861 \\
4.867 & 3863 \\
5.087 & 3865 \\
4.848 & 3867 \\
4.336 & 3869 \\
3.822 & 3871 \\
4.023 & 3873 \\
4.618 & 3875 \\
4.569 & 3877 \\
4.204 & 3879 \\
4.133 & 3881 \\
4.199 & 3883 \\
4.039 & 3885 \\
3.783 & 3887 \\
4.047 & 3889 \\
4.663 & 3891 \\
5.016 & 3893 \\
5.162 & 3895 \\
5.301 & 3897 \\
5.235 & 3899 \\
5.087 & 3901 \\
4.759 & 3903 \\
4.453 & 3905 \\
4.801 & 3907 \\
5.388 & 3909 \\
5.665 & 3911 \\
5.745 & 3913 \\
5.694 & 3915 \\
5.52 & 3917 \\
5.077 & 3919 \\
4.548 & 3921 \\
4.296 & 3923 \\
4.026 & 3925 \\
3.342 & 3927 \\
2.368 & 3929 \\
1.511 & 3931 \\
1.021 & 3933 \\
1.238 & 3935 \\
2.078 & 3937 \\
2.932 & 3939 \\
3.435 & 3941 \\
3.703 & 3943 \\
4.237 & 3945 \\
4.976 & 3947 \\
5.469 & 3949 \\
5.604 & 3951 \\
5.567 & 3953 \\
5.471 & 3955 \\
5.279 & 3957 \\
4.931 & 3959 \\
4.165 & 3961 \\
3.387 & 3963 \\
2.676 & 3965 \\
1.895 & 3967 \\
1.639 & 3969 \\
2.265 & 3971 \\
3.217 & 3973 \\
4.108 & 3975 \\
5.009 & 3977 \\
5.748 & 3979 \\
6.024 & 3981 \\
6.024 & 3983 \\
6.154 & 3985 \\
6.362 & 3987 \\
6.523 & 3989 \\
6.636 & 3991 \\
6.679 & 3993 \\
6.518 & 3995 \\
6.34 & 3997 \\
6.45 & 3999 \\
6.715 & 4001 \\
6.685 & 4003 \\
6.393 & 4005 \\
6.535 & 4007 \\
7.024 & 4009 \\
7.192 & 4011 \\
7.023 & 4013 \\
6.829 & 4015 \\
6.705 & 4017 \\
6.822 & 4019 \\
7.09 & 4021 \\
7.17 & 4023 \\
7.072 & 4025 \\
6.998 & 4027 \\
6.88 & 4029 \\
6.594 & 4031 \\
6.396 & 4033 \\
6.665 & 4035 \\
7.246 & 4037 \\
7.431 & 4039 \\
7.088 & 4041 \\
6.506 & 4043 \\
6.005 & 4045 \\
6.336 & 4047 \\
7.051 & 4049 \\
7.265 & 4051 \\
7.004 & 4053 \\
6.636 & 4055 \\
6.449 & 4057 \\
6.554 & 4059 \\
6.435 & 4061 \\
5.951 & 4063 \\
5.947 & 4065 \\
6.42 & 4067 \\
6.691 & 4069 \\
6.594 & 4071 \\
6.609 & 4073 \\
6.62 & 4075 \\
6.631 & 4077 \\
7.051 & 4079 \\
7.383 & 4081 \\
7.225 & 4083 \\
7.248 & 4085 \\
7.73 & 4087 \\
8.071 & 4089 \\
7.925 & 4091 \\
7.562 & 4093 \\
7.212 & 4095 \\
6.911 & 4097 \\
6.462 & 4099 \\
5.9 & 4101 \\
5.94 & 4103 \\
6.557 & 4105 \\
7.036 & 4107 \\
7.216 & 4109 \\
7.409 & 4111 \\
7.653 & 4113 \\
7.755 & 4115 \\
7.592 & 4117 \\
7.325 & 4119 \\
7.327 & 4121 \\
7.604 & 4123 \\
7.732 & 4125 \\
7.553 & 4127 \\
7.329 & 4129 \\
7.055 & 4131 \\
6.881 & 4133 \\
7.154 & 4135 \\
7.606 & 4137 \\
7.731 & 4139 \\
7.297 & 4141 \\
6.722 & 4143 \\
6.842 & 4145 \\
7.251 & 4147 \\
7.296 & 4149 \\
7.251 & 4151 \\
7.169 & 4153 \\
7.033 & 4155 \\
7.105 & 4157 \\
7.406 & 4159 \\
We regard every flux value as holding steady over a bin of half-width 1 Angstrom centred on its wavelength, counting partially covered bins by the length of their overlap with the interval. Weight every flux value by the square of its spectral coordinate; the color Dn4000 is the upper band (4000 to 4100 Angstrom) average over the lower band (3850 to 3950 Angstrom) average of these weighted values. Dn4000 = 1.74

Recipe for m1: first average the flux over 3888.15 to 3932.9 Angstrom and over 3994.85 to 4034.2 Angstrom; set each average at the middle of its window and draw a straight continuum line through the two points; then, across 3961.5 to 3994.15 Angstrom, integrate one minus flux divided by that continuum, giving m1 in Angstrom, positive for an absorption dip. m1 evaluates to 7.59 Angstrom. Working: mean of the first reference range 4.55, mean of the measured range 4.65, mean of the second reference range 6.78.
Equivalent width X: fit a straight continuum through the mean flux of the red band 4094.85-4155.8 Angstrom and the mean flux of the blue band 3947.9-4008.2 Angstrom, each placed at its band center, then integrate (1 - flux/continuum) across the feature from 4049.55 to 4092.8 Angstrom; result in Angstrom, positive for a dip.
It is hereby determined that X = -3.0 Angstrom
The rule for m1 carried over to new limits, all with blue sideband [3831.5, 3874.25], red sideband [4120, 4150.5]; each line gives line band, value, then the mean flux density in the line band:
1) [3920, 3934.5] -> 5.7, 2.95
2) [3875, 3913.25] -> -2.1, 4.73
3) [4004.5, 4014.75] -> -1.8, 6.85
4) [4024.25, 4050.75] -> -2.8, 6.8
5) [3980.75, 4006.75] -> -3.7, 6.44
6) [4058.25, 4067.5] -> 0.3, 6.24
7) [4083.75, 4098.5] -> -1.5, 7.48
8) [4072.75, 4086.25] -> -0.7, 7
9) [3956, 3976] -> 7.3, 3.36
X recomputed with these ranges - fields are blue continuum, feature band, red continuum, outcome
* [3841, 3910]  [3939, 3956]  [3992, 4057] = 2.82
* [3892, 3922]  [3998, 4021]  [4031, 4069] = -2.06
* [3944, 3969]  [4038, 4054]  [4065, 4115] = -1.86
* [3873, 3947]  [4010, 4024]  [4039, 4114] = -2.57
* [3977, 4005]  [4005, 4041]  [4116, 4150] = -2.00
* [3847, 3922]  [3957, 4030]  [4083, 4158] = 2.36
